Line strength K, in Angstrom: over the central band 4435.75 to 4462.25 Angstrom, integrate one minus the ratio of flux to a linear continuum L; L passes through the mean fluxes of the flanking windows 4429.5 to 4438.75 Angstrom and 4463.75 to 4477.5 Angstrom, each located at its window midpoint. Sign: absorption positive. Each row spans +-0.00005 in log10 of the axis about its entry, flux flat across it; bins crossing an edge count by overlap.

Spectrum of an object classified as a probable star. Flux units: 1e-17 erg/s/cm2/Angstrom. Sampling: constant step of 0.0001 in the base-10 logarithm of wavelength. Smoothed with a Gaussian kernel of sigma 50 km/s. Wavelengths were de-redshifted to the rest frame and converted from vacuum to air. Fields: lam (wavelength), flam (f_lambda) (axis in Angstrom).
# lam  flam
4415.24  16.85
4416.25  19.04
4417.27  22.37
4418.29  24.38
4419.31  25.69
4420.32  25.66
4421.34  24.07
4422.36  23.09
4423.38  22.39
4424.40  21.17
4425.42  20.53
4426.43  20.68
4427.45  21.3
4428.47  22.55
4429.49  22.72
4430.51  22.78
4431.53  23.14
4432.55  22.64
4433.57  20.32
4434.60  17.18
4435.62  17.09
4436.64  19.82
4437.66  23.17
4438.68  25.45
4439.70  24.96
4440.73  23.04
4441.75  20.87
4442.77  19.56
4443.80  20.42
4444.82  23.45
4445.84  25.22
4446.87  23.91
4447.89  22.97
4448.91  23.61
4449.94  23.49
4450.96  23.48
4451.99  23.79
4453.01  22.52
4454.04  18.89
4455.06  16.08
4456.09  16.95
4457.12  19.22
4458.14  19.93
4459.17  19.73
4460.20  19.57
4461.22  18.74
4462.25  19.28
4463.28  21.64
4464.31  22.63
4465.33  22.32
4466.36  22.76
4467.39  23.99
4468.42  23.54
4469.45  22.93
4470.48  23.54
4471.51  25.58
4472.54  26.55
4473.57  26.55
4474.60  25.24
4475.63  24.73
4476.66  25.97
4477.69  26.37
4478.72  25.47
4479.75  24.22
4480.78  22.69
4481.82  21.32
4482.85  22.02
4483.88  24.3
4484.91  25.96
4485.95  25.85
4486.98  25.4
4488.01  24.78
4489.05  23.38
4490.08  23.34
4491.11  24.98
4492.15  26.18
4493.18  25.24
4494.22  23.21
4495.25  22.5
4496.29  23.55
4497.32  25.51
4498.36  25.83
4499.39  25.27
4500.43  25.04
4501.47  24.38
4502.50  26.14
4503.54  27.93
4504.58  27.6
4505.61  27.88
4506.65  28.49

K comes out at 1.15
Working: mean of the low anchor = 21.2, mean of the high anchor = 24.4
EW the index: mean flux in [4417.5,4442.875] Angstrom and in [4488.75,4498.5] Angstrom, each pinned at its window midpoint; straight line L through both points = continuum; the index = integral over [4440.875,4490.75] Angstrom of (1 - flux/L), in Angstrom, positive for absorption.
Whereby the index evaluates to 1.3 Angstrom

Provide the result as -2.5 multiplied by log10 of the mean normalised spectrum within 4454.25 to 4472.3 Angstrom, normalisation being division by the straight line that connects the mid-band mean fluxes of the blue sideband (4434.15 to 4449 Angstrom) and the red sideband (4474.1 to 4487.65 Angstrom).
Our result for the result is 0.11 mag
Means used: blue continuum 22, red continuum 24.6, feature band 21.1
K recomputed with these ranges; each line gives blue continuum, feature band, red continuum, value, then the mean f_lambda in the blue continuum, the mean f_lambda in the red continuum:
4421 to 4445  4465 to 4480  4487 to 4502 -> -0.7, 21.7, 24.6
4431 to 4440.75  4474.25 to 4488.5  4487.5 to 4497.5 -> -0.5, 21.6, 24.2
